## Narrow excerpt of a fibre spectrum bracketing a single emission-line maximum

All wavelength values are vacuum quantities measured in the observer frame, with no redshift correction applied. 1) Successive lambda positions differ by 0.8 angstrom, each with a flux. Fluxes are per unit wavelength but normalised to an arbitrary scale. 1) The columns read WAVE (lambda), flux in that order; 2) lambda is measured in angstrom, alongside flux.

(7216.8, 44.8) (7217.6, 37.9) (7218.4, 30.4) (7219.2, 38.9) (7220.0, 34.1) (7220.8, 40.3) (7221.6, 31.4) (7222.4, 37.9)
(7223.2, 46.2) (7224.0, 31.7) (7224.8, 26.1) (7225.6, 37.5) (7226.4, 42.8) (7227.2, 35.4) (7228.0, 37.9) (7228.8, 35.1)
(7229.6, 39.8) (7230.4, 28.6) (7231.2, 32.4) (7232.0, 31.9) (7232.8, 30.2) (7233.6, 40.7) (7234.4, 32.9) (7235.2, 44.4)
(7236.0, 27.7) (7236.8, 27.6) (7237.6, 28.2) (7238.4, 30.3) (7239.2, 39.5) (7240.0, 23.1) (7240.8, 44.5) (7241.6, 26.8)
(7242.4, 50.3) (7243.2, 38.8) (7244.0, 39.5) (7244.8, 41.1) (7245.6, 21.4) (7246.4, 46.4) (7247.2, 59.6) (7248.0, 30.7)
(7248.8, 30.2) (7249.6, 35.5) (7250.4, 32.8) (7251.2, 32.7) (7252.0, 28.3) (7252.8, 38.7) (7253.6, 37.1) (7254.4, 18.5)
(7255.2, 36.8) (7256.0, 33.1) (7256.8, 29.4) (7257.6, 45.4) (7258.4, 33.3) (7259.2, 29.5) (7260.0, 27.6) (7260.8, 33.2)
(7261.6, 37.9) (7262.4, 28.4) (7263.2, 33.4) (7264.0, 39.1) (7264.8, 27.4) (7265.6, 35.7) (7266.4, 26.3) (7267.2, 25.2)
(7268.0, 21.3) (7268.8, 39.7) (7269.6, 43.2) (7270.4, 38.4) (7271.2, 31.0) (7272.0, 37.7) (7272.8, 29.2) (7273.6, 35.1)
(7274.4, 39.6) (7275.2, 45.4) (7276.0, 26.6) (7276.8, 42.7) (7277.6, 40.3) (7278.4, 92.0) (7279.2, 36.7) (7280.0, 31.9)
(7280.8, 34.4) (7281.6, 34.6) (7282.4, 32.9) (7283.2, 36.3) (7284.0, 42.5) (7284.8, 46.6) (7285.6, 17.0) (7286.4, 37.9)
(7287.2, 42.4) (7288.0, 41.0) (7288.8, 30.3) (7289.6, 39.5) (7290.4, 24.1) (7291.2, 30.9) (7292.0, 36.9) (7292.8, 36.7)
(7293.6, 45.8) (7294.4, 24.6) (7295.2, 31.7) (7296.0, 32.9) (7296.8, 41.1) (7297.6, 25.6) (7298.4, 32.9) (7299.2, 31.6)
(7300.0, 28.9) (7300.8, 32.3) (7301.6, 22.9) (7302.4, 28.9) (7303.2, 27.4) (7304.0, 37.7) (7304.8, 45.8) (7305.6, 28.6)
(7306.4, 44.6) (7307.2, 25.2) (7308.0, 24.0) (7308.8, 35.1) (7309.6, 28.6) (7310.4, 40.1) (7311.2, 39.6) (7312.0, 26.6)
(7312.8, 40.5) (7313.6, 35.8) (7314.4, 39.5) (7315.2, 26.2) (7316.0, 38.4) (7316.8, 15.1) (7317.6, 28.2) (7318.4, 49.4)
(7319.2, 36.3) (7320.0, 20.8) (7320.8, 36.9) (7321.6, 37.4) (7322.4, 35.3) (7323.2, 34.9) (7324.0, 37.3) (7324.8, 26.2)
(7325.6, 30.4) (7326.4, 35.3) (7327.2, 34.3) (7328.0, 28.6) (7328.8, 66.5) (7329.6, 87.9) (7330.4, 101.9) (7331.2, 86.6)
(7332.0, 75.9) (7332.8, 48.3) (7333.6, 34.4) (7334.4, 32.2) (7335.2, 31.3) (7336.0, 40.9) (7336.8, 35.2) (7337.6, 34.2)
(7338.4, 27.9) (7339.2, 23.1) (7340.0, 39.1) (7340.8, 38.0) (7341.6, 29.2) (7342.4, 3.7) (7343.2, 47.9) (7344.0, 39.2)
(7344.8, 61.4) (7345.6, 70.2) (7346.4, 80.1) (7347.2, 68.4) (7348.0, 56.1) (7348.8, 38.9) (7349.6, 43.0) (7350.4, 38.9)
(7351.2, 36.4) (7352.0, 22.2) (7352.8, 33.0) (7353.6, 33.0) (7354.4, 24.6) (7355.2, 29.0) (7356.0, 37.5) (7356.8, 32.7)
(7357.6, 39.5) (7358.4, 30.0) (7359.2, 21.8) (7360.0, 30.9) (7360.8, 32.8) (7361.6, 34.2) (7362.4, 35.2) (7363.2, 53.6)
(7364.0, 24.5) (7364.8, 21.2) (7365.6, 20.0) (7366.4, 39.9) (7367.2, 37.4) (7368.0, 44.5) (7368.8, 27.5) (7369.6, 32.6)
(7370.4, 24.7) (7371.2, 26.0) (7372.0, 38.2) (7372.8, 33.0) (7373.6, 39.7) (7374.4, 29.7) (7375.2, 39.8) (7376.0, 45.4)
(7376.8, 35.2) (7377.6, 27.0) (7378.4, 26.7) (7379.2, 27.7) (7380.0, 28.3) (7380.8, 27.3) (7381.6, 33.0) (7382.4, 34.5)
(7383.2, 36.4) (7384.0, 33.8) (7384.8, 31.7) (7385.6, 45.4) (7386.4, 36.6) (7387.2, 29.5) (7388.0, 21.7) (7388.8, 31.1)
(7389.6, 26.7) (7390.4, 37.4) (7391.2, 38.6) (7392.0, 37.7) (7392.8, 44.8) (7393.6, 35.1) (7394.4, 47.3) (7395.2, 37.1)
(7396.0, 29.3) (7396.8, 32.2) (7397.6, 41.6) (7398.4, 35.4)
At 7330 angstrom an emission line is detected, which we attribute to [S II]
